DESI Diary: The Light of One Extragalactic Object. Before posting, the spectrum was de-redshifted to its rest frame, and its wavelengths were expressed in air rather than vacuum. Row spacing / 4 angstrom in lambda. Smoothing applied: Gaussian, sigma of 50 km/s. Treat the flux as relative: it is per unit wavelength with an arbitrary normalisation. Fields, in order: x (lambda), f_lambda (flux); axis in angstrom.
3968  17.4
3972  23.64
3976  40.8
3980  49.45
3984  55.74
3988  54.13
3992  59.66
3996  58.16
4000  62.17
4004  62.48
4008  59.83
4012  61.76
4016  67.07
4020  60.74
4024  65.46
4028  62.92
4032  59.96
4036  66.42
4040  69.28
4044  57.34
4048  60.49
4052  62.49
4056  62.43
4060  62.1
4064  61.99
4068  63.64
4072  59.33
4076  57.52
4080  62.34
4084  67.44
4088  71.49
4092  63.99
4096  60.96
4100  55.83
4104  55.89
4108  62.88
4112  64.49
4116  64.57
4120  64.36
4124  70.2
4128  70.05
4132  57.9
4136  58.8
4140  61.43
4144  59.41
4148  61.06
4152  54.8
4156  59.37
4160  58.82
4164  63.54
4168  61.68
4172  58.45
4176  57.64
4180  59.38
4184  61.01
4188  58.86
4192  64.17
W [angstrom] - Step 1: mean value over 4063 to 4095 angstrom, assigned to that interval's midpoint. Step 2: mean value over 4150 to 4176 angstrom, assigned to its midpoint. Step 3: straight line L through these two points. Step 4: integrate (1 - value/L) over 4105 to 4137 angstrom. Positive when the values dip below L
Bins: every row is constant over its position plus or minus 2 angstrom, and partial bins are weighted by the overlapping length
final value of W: -1.41 angstrom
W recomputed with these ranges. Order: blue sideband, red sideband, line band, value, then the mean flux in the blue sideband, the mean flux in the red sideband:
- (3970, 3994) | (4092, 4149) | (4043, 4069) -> -3.0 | 47.2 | 62.1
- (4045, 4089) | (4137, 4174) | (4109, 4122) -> -0.7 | 62.5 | 59.8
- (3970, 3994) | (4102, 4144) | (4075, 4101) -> -1.9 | 47.2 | 62.9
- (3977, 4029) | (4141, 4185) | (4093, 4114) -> -0.2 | 59.5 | 59.6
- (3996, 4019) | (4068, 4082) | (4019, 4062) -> -1.0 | 62.2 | 60.3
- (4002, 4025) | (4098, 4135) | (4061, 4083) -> 0.5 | 62.8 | 62.8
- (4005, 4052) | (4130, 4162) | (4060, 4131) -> -3.1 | 62.8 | 58.9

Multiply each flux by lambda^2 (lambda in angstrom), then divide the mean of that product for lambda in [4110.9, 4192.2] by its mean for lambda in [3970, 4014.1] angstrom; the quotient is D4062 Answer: 1.2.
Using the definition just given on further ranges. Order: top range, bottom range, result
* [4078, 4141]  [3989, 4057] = 1.06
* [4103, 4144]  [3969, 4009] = 1.31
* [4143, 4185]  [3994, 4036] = 1.03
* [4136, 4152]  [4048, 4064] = 1.00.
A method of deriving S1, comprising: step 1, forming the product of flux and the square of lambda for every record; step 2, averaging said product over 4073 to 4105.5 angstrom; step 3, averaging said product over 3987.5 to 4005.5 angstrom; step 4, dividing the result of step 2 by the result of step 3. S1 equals 1.09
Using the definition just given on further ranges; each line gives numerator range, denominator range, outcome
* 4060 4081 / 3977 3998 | 1.16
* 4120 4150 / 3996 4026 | 1.07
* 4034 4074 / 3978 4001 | 1.15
